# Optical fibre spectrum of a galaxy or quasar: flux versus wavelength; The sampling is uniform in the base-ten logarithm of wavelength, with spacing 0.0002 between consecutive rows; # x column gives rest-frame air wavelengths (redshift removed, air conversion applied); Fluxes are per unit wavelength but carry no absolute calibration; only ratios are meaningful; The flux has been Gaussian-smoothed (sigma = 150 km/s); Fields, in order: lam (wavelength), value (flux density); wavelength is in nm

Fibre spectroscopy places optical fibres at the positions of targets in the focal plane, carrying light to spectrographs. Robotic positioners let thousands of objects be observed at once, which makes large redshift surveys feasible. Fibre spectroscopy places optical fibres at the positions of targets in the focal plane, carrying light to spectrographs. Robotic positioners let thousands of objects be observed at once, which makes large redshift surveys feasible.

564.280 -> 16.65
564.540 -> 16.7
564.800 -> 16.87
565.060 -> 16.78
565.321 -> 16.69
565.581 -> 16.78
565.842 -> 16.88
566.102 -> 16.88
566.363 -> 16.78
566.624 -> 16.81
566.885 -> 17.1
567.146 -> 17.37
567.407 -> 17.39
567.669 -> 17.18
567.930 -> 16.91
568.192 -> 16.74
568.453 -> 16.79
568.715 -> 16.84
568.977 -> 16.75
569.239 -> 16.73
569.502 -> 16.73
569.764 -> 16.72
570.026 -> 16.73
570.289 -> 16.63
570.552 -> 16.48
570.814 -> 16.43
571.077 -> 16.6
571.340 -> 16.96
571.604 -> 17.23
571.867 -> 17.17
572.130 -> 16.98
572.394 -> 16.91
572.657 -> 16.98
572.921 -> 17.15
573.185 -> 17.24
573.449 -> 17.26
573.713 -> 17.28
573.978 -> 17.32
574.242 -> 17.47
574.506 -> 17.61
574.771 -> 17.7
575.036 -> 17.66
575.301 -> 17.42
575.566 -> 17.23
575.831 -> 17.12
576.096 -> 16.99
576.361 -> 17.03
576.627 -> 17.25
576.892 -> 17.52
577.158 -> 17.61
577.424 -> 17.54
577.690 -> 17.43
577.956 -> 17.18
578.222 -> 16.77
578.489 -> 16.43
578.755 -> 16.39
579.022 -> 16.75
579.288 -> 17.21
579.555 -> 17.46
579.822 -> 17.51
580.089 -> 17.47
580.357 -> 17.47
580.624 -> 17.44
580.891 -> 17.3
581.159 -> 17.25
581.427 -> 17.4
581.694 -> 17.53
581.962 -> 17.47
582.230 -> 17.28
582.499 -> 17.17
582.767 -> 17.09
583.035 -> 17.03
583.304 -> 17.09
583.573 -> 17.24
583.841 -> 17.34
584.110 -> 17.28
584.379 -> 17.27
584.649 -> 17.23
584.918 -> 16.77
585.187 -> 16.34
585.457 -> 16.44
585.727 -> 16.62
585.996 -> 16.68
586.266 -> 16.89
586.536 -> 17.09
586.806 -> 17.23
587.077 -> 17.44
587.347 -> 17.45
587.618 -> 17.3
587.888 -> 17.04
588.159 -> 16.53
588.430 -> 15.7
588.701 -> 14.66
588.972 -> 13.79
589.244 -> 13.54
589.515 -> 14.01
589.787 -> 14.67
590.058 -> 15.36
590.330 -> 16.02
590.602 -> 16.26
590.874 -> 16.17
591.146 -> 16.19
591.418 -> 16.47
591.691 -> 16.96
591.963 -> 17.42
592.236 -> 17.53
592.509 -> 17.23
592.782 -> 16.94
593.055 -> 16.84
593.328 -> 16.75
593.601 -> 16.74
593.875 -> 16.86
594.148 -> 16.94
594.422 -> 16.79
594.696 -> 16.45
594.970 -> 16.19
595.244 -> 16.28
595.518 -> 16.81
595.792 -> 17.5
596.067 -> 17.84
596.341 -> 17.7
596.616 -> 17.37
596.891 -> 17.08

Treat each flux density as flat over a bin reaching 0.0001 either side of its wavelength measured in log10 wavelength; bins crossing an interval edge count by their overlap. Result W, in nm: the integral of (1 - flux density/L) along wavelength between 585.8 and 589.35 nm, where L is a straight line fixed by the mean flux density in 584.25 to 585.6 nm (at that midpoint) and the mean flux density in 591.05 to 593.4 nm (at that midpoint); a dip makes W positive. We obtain 0.119 nm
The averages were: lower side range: 16.8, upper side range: 16.9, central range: 16.3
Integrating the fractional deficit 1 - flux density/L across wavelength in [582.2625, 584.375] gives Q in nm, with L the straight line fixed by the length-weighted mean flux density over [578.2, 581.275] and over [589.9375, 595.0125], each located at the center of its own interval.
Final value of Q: -0.02 nm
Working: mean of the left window 17.1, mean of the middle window 17.2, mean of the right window 16.6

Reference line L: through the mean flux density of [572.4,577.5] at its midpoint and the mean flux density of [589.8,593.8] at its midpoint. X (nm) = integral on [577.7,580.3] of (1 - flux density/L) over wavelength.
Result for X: 0.01 nm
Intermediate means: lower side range 17.3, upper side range 16.6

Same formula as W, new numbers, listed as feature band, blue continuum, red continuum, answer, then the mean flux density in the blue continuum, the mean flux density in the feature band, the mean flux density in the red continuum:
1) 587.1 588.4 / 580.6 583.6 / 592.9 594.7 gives 0.00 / 17.3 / 17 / 16.8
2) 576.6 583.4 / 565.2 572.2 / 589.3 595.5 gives -0.24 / 16.9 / 17.2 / 16.4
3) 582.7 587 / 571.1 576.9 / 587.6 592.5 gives -0.18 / 17.2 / 17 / 15.9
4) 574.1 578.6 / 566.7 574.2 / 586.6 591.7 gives -0.18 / 17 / 17.3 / 15.9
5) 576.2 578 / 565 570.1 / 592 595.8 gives -0.05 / 16.9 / 17.4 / 16.8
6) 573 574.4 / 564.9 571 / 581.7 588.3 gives -0.03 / 16.8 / 17.3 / 17.1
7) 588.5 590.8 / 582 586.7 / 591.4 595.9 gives 0.28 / 17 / 14.9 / 16.9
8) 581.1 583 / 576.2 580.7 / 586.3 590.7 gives -0.06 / 17.2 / 17.3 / 15.9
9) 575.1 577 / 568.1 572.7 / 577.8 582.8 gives -0.02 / 16.8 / 17.2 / 17.2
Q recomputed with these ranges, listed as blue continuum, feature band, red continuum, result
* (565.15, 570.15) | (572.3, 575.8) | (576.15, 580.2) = -0.06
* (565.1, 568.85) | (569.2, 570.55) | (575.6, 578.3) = 0.03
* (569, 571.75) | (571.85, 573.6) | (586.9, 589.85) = -0.05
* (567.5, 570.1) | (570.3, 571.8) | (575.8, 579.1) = 0.01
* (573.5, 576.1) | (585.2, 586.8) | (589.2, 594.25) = -0.01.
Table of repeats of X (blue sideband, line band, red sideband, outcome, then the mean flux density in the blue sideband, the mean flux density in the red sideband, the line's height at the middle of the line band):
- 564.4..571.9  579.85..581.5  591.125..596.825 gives -0.05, 16.8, 17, 16.9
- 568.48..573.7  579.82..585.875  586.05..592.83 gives -0.26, 16.9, 16.2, 16.5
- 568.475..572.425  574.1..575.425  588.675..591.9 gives -0.09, 16.8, 15.4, 16.5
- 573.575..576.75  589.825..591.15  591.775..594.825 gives 0.09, 17.3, 17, 17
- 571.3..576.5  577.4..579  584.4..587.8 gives 0.02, 17.2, 17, 17.1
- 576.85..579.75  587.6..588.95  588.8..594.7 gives 0.04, 17.1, 16.2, 16.4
